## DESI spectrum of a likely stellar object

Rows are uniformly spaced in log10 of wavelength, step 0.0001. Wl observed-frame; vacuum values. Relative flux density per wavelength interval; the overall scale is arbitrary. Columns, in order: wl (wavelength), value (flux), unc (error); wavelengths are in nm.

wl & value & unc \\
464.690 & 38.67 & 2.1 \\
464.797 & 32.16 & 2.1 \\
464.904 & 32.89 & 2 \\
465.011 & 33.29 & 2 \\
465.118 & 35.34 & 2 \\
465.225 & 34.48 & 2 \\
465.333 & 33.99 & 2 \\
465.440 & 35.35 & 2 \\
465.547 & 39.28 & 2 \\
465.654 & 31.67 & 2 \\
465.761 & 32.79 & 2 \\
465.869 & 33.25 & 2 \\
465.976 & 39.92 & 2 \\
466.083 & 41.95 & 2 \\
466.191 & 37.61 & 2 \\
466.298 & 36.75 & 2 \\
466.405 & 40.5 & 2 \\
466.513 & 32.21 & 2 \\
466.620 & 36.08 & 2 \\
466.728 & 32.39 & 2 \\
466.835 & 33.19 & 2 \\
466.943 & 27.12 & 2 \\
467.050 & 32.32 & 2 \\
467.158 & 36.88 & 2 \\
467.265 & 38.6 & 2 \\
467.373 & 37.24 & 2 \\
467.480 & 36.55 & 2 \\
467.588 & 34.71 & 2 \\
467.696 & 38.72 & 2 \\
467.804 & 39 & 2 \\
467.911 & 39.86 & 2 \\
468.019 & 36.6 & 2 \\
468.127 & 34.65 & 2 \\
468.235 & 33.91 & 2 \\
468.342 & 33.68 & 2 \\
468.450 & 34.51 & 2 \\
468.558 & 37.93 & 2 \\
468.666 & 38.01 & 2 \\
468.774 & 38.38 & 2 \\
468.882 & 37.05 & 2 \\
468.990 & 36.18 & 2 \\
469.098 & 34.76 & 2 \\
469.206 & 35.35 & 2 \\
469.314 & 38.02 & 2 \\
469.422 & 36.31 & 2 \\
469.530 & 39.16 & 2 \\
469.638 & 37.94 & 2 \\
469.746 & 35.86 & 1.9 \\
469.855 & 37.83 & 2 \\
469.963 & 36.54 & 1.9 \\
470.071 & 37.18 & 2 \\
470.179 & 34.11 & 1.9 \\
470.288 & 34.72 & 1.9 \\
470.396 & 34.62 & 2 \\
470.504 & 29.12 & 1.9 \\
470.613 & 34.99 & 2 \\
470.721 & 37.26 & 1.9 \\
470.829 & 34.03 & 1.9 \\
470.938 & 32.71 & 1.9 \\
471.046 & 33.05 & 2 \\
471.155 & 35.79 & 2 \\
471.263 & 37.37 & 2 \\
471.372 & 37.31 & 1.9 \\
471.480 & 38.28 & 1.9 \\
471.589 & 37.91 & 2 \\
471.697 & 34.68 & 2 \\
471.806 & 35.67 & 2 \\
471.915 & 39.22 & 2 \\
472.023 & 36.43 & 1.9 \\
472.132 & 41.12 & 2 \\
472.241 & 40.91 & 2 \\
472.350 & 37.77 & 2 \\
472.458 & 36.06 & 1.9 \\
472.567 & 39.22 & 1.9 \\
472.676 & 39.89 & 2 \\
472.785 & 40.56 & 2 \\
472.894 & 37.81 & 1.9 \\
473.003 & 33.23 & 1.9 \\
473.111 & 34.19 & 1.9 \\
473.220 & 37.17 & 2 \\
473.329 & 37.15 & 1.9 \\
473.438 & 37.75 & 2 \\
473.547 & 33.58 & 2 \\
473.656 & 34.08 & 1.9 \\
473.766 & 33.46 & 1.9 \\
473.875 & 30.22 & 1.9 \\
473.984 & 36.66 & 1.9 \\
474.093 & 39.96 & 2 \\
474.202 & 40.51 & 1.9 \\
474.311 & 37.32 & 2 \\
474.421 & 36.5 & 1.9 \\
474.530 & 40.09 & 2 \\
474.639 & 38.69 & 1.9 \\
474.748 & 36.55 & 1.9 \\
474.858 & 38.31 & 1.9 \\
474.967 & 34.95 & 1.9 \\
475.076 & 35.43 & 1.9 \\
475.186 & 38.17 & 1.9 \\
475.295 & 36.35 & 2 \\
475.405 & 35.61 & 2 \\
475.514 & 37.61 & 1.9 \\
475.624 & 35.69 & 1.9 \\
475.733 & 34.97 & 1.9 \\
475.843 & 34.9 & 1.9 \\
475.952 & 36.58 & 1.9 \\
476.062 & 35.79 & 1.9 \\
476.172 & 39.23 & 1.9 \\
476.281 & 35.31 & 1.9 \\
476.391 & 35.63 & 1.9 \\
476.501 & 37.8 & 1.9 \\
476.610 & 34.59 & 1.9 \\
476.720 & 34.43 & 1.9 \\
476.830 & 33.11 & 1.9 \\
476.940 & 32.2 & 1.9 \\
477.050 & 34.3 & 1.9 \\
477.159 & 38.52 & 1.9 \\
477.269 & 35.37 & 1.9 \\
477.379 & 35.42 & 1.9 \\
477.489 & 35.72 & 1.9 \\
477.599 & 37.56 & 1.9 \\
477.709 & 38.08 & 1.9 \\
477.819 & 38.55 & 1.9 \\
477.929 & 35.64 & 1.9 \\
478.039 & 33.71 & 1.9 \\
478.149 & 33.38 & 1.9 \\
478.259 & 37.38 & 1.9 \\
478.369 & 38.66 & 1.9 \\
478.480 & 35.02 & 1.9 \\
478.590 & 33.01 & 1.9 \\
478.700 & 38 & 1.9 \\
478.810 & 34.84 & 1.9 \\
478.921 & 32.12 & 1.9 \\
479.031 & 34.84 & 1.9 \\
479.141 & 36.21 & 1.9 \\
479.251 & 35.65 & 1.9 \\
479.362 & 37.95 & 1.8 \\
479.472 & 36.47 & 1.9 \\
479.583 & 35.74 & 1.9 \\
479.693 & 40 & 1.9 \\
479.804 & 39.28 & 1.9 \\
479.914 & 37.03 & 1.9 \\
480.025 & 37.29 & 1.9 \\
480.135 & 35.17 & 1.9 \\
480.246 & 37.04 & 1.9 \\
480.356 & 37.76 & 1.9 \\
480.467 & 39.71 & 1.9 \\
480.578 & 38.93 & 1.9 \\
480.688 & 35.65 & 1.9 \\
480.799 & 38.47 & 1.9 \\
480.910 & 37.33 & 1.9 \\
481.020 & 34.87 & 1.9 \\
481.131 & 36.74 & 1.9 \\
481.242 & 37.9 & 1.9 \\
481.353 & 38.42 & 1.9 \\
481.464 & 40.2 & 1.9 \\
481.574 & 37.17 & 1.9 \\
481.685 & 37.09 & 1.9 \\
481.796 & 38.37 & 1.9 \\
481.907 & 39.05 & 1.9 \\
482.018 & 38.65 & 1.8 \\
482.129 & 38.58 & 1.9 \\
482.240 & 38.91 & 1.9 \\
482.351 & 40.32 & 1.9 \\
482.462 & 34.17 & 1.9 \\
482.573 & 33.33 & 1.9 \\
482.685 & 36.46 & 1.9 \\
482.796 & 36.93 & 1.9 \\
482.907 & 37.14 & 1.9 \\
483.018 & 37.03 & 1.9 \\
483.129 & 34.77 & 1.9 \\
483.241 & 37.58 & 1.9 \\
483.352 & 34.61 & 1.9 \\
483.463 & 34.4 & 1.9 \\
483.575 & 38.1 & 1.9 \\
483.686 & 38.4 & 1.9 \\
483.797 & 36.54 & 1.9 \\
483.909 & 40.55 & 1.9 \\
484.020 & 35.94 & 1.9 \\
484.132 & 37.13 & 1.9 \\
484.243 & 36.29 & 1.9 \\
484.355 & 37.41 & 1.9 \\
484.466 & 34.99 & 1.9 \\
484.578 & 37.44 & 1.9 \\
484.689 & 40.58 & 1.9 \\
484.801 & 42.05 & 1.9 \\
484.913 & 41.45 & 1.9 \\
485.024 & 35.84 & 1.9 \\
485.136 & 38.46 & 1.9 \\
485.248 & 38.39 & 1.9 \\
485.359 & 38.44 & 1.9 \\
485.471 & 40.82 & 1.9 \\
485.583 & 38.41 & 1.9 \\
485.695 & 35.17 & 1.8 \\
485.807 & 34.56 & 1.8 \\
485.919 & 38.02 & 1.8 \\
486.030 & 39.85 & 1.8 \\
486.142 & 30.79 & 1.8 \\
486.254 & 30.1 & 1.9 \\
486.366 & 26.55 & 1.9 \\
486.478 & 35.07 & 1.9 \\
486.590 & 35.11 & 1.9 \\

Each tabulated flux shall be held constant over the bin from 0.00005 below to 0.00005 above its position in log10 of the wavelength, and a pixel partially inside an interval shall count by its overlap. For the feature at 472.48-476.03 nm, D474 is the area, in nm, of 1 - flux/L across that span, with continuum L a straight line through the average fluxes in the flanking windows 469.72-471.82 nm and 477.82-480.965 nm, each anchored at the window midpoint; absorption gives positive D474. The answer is -0.076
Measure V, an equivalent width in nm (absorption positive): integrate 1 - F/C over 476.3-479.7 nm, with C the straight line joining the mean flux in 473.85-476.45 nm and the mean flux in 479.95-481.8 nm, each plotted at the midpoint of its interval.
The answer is 0.13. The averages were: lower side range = 36.8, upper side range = 37.5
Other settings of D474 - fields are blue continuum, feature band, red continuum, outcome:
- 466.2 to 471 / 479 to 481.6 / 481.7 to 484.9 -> -0.02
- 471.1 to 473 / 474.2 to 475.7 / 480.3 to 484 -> 0.02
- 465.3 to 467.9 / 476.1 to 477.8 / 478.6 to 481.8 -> 0.04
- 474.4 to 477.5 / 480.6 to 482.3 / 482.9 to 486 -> -0.04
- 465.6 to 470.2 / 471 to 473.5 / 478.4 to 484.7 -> -0.06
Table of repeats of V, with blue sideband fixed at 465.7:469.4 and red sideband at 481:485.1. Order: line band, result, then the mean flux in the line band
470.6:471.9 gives 0.019 nm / 35.9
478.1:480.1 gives 0.045 nm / 36.3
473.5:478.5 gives 0.095 nm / 36.1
